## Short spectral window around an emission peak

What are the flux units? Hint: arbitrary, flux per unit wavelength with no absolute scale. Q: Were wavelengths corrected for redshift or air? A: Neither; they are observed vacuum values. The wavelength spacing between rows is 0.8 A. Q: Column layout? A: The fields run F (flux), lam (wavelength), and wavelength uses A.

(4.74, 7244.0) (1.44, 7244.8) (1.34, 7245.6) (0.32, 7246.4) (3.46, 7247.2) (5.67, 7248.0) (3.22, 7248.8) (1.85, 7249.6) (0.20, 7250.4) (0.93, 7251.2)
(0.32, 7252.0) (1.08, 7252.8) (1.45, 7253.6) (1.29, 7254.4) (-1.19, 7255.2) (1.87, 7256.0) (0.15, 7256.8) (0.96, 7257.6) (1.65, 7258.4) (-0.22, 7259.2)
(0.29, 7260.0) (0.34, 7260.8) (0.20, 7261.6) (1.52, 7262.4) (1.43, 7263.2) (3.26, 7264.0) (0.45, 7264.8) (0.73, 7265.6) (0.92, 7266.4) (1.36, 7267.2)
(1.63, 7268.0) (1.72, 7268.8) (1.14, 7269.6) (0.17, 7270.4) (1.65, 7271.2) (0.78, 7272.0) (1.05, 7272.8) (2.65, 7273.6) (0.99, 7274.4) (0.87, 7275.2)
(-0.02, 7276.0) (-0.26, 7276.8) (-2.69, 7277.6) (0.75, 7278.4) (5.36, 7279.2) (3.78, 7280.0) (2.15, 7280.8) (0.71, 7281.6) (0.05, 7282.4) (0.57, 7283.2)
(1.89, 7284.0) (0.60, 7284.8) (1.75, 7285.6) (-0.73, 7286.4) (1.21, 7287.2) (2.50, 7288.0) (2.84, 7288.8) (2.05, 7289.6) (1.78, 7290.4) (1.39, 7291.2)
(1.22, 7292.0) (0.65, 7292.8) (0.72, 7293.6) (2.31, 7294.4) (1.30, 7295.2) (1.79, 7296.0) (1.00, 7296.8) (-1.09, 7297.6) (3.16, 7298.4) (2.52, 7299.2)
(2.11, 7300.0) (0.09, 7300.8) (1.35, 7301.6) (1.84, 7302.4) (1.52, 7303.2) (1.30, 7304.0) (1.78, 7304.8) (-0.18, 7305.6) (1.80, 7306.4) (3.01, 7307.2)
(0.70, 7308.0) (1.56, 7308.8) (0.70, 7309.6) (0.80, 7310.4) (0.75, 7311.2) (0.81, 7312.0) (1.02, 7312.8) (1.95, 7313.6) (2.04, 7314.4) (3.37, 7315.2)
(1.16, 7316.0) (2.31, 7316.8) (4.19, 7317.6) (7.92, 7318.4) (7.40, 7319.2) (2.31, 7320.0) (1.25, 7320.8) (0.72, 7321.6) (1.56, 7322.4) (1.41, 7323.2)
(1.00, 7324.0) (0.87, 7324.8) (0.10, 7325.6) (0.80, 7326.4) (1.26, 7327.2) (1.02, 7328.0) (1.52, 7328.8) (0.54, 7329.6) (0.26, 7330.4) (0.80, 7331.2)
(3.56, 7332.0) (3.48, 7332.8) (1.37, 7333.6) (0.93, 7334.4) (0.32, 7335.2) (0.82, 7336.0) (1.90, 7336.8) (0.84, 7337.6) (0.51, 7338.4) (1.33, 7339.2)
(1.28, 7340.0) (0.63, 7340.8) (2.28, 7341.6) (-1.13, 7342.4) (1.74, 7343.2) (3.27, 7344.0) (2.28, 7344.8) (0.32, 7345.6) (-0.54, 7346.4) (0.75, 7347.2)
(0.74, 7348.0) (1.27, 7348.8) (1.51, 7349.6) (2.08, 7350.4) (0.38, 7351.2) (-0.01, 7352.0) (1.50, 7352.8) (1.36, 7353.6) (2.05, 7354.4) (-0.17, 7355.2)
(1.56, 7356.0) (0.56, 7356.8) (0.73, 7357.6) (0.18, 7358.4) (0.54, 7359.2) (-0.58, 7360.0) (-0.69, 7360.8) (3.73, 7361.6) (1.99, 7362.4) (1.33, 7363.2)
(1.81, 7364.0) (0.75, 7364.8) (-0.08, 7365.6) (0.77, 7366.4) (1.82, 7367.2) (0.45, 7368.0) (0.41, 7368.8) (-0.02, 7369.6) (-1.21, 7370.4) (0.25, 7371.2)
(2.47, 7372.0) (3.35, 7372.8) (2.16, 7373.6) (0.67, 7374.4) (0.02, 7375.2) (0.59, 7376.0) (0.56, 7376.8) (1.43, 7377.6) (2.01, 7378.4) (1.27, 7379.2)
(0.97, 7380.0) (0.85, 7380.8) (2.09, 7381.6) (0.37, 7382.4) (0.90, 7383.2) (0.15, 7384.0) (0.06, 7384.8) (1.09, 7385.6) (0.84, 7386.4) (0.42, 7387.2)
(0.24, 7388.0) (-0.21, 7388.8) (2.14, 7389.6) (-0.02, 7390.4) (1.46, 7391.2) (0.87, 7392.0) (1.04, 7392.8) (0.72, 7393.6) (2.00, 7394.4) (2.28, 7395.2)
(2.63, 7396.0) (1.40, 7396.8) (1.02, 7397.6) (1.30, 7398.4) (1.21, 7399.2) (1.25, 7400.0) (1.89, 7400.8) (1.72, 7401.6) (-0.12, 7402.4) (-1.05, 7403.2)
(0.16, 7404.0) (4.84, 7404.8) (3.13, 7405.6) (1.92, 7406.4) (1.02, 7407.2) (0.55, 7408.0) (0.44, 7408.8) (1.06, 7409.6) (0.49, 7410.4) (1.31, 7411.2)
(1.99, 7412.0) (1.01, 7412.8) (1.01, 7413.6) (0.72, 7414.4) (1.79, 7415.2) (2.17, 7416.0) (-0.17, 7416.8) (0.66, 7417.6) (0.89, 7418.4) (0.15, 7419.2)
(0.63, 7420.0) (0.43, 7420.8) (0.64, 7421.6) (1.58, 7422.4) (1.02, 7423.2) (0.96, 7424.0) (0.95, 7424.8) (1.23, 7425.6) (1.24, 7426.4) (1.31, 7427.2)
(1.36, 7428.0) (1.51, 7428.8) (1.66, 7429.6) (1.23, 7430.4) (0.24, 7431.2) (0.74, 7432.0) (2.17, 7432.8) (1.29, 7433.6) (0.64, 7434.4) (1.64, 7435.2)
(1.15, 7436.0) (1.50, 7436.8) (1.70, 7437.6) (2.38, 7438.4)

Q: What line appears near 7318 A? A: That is [O III] 5007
